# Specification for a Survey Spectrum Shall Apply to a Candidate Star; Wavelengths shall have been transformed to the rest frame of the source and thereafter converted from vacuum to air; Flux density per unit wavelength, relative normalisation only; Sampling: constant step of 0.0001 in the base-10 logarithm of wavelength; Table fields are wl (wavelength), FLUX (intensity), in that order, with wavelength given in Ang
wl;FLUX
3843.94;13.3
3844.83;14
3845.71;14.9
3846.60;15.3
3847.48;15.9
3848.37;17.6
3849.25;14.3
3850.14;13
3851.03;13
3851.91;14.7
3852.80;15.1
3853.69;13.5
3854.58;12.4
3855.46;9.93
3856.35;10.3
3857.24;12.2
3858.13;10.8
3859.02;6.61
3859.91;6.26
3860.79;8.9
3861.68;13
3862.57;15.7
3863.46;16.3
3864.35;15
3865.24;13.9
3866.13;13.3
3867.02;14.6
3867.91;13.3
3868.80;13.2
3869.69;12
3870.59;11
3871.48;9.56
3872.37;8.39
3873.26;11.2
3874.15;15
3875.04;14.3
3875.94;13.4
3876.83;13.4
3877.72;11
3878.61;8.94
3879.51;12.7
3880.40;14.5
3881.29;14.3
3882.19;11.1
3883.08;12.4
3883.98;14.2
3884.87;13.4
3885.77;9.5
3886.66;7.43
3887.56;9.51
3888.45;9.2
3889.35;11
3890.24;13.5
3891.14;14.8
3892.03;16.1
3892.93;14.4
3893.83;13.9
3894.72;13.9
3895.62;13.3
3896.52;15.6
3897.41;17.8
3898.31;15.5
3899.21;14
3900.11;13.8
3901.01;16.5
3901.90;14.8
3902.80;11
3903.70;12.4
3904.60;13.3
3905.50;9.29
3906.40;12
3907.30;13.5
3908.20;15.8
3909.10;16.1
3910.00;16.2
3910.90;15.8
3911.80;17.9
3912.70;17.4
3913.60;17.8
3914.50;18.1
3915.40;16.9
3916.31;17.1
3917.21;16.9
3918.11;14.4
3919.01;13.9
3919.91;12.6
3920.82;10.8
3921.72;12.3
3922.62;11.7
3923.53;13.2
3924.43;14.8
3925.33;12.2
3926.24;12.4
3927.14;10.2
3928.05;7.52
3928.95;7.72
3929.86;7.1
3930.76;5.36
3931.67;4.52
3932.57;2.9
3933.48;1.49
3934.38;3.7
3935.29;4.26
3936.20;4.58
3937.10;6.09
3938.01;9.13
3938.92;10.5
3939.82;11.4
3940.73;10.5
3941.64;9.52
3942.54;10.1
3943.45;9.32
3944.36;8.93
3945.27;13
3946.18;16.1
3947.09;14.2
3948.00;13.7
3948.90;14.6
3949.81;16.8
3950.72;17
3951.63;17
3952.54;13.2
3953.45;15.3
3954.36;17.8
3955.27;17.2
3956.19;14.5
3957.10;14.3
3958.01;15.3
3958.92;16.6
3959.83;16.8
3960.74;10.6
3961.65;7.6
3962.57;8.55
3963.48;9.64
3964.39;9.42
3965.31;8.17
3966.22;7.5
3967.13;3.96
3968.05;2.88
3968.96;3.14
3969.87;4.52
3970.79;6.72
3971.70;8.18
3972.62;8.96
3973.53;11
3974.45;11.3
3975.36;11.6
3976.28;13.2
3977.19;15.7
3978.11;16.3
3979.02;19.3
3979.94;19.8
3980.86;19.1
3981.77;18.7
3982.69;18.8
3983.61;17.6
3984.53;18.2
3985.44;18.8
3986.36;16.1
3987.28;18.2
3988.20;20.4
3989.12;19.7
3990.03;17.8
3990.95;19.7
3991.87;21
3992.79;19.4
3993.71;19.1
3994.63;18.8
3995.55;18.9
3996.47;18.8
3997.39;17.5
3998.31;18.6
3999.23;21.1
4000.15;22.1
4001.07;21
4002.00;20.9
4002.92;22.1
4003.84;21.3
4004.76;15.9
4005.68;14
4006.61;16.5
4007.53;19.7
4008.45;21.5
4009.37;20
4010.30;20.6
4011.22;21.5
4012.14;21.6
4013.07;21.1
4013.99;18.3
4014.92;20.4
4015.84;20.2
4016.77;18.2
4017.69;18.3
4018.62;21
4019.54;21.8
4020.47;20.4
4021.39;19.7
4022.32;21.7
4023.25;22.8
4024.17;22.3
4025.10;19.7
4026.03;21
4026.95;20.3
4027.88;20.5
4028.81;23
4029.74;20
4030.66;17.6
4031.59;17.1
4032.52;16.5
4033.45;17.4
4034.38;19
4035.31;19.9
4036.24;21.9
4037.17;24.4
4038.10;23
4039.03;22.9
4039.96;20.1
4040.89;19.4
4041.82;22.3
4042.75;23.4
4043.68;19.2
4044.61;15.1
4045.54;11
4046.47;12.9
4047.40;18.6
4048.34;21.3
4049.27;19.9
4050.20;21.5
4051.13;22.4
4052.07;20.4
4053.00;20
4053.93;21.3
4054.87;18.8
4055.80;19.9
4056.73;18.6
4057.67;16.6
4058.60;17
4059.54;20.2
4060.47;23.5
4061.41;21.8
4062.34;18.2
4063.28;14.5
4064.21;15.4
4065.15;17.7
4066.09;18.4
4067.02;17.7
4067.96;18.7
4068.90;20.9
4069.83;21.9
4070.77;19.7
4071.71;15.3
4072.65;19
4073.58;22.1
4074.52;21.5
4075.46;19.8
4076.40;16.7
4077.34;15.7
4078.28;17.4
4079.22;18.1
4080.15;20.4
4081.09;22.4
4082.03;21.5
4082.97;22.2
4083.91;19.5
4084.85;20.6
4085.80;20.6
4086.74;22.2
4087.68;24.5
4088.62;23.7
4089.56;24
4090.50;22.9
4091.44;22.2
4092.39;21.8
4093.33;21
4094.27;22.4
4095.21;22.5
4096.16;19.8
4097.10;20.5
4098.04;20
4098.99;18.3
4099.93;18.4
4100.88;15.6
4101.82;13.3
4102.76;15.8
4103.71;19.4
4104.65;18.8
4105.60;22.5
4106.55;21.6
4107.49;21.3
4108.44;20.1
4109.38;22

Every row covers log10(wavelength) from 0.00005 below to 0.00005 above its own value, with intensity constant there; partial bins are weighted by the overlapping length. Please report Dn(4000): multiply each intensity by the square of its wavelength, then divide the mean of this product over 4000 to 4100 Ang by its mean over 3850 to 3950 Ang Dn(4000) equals 1.8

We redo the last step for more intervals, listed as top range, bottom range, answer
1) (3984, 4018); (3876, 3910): 1.56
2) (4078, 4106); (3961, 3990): 1.69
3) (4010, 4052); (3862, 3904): 1.65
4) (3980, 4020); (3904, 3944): 1.79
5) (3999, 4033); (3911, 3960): 1.71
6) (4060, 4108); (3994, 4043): 1.02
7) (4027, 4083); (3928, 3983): 1.84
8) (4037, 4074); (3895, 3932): 1.55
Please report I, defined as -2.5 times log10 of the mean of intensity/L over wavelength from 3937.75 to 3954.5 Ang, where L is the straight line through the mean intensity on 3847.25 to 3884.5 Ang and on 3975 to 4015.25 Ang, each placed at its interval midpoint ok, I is 0.26 mag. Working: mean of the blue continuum 12.6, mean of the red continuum 18.9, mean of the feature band 13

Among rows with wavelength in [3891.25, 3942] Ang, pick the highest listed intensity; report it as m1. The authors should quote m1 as 18.1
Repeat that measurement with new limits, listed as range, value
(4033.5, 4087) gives 24.4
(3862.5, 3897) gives 16.3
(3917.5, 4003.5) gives 22.1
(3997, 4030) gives 23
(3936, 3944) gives 11.4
